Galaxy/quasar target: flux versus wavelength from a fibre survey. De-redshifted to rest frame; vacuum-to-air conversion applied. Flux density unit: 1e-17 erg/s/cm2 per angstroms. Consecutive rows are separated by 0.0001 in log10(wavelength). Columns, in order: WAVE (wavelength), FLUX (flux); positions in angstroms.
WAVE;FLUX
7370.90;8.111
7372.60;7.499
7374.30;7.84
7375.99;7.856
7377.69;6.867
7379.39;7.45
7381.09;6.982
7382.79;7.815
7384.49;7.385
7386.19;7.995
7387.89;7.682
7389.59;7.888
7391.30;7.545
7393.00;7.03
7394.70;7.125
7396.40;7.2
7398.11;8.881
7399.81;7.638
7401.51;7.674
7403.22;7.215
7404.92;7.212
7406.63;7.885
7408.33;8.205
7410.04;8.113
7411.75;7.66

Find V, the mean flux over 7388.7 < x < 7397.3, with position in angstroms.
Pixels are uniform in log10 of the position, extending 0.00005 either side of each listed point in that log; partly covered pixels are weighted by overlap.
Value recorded 7.36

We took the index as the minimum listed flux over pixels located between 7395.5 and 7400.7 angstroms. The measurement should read 7.2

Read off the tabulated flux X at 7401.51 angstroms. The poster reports 7.674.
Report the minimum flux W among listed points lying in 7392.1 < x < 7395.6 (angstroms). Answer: 7.03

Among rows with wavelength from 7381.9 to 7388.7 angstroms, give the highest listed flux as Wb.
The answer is 7.995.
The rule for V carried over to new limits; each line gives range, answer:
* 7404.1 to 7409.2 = 7.77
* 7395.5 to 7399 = 8.02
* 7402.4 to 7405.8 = 7.22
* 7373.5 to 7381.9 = 7.4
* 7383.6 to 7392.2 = 7.69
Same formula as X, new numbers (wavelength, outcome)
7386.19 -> 7.995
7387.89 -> 7.682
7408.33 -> 8.205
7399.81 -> 7.638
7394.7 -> 7.125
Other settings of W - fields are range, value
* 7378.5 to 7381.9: 6.982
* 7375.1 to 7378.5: 6.867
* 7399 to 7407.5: 7.212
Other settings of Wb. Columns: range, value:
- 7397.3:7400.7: 8.881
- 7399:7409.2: 8.205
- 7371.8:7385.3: 7.856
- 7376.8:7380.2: 7.45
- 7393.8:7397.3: 7.2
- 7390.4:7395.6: 7.545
